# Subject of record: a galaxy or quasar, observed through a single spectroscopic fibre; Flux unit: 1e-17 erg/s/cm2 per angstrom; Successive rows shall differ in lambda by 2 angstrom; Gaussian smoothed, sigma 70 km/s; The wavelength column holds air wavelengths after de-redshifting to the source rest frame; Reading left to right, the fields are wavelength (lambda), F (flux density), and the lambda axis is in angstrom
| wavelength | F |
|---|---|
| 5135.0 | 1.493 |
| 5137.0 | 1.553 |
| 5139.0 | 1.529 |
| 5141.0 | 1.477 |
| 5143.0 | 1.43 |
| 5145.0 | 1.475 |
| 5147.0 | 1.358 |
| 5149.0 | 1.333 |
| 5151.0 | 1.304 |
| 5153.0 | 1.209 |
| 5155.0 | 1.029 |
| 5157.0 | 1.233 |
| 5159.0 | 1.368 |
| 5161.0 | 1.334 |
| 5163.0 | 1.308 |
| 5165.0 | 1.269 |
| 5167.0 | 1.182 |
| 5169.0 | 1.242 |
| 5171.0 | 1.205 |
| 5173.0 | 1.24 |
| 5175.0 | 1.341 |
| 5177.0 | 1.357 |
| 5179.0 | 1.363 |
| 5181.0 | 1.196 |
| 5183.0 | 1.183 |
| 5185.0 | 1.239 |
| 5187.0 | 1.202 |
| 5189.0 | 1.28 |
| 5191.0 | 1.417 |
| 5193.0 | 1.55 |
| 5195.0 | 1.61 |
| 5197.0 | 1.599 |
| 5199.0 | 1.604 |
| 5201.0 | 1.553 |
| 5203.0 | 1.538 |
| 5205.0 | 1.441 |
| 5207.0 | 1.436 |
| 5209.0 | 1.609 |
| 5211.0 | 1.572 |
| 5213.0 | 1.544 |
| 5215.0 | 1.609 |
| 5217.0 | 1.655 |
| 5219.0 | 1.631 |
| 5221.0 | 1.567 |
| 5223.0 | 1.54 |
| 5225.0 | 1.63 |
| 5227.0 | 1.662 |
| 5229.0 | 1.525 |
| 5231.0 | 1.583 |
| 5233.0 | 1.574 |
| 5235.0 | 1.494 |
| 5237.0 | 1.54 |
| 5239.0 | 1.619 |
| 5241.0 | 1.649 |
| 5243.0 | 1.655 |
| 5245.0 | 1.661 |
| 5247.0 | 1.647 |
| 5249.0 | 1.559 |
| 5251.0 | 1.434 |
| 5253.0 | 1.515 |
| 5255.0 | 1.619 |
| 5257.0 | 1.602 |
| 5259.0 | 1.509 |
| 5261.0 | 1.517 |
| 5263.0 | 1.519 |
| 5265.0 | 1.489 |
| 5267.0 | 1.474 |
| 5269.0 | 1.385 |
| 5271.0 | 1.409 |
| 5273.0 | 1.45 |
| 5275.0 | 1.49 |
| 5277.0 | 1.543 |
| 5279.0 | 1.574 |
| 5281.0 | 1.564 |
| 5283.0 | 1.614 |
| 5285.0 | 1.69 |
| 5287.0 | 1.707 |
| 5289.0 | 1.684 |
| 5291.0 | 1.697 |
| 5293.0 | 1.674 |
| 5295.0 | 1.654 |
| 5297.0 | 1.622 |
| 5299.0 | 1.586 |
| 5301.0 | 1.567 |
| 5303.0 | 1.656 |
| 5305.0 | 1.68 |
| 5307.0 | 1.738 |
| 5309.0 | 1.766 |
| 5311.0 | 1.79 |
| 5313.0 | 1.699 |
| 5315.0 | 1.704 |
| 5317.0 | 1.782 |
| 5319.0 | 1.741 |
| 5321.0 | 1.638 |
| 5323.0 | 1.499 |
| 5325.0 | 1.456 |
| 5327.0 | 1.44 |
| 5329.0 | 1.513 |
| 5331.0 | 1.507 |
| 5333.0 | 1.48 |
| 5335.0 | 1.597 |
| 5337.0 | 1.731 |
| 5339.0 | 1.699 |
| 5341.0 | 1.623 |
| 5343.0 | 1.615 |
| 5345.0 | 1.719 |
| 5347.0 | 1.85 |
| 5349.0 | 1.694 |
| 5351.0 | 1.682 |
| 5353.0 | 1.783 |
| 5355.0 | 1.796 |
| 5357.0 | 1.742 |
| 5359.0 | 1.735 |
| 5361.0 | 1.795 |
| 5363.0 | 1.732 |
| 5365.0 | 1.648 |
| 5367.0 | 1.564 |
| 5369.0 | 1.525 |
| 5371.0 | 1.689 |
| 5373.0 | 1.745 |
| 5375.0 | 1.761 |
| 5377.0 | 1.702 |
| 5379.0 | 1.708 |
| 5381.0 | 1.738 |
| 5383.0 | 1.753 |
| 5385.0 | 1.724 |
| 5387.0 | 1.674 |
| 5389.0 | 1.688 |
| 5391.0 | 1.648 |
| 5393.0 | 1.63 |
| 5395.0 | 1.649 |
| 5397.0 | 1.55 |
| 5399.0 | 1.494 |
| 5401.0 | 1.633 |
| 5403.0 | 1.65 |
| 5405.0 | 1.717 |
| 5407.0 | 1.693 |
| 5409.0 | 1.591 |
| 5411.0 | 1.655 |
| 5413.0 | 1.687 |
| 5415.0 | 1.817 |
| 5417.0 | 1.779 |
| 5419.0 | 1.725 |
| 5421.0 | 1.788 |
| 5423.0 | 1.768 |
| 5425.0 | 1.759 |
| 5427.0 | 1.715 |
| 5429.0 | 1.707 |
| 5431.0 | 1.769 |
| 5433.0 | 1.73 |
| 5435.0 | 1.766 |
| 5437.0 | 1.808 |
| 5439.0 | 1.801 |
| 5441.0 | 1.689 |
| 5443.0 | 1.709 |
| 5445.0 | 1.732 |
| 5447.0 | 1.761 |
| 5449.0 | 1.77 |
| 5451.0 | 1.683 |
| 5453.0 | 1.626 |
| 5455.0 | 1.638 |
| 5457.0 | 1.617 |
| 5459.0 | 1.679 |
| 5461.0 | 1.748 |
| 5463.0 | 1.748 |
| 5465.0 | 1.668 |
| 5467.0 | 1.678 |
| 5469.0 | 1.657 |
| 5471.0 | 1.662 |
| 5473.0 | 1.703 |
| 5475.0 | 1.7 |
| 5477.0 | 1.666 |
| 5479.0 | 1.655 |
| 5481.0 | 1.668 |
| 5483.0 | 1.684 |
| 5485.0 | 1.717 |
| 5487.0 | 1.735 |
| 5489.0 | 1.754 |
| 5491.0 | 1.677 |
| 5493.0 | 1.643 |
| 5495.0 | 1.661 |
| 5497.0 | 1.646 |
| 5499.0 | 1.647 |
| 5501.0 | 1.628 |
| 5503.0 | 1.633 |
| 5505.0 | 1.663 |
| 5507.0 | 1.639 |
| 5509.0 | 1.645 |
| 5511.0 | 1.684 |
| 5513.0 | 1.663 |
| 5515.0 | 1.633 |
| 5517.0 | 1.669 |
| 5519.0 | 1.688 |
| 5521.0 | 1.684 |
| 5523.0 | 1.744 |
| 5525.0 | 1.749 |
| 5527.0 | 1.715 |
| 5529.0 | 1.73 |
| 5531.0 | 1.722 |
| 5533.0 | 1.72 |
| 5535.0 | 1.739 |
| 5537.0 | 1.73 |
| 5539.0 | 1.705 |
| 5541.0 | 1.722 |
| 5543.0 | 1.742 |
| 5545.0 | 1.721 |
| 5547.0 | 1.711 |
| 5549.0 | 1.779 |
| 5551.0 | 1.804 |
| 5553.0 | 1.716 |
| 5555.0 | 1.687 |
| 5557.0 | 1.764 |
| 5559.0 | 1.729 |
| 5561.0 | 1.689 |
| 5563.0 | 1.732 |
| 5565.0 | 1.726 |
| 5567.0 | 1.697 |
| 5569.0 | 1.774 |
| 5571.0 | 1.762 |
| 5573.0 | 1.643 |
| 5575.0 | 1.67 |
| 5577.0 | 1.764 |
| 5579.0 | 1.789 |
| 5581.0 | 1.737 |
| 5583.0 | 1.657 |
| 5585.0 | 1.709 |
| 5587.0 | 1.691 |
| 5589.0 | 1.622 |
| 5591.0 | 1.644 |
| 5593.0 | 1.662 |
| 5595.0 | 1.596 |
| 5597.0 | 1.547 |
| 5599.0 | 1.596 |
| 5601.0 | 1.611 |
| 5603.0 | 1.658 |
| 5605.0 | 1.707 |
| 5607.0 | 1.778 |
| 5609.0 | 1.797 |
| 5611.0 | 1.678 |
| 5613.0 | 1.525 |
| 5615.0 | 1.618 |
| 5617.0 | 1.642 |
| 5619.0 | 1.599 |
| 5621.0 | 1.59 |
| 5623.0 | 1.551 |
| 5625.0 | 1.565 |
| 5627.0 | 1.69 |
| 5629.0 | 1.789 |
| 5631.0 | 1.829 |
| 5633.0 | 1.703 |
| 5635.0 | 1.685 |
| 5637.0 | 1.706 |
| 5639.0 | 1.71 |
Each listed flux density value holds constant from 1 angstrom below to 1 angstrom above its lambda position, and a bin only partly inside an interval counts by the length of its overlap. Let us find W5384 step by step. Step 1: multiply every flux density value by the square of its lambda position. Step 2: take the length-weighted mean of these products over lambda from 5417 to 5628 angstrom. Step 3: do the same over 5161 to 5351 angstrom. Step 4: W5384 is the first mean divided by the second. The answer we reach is 1.21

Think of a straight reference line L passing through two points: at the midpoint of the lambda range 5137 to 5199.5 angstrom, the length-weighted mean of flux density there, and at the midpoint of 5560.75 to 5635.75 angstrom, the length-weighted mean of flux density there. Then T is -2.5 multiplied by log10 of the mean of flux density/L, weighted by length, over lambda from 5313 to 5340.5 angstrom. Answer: -0.10 mag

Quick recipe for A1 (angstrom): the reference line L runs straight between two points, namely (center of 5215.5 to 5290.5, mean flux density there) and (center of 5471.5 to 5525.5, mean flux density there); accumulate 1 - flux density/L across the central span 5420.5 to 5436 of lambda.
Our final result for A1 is -1.0 angstrom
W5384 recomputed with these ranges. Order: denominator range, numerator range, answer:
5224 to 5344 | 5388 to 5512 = 1.13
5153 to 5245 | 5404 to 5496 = 1.30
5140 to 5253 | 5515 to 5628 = 1.34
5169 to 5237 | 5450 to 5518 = 1.26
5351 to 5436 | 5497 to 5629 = 1.05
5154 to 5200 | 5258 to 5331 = 1.27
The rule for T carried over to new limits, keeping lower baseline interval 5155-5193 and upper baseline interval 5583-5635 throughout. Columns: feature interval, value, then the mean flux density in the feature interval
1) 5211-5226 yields -0.209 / 1.59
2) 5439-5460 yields -0.121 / 1.7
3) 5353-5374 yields -0.180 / 1.7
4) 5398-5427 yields -0.145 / 1.7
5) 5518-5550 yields -0.088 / 1.73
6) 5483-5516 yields -0.072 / 1.67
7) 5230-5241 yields -0.180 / 1.57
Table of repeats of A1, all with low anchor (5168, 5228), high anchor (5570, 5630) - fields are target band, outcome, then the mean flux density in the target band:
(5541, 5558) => -1.1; 1.74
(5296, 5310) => -1.4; 1.66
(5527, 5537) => -0.6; 1.73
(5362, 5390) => -2.6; 1.69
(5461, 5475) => -0.9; 1.69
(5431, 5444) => -1.4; 1.75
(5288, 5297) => -1.0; 1.67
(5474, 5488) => -0.8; 1.69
